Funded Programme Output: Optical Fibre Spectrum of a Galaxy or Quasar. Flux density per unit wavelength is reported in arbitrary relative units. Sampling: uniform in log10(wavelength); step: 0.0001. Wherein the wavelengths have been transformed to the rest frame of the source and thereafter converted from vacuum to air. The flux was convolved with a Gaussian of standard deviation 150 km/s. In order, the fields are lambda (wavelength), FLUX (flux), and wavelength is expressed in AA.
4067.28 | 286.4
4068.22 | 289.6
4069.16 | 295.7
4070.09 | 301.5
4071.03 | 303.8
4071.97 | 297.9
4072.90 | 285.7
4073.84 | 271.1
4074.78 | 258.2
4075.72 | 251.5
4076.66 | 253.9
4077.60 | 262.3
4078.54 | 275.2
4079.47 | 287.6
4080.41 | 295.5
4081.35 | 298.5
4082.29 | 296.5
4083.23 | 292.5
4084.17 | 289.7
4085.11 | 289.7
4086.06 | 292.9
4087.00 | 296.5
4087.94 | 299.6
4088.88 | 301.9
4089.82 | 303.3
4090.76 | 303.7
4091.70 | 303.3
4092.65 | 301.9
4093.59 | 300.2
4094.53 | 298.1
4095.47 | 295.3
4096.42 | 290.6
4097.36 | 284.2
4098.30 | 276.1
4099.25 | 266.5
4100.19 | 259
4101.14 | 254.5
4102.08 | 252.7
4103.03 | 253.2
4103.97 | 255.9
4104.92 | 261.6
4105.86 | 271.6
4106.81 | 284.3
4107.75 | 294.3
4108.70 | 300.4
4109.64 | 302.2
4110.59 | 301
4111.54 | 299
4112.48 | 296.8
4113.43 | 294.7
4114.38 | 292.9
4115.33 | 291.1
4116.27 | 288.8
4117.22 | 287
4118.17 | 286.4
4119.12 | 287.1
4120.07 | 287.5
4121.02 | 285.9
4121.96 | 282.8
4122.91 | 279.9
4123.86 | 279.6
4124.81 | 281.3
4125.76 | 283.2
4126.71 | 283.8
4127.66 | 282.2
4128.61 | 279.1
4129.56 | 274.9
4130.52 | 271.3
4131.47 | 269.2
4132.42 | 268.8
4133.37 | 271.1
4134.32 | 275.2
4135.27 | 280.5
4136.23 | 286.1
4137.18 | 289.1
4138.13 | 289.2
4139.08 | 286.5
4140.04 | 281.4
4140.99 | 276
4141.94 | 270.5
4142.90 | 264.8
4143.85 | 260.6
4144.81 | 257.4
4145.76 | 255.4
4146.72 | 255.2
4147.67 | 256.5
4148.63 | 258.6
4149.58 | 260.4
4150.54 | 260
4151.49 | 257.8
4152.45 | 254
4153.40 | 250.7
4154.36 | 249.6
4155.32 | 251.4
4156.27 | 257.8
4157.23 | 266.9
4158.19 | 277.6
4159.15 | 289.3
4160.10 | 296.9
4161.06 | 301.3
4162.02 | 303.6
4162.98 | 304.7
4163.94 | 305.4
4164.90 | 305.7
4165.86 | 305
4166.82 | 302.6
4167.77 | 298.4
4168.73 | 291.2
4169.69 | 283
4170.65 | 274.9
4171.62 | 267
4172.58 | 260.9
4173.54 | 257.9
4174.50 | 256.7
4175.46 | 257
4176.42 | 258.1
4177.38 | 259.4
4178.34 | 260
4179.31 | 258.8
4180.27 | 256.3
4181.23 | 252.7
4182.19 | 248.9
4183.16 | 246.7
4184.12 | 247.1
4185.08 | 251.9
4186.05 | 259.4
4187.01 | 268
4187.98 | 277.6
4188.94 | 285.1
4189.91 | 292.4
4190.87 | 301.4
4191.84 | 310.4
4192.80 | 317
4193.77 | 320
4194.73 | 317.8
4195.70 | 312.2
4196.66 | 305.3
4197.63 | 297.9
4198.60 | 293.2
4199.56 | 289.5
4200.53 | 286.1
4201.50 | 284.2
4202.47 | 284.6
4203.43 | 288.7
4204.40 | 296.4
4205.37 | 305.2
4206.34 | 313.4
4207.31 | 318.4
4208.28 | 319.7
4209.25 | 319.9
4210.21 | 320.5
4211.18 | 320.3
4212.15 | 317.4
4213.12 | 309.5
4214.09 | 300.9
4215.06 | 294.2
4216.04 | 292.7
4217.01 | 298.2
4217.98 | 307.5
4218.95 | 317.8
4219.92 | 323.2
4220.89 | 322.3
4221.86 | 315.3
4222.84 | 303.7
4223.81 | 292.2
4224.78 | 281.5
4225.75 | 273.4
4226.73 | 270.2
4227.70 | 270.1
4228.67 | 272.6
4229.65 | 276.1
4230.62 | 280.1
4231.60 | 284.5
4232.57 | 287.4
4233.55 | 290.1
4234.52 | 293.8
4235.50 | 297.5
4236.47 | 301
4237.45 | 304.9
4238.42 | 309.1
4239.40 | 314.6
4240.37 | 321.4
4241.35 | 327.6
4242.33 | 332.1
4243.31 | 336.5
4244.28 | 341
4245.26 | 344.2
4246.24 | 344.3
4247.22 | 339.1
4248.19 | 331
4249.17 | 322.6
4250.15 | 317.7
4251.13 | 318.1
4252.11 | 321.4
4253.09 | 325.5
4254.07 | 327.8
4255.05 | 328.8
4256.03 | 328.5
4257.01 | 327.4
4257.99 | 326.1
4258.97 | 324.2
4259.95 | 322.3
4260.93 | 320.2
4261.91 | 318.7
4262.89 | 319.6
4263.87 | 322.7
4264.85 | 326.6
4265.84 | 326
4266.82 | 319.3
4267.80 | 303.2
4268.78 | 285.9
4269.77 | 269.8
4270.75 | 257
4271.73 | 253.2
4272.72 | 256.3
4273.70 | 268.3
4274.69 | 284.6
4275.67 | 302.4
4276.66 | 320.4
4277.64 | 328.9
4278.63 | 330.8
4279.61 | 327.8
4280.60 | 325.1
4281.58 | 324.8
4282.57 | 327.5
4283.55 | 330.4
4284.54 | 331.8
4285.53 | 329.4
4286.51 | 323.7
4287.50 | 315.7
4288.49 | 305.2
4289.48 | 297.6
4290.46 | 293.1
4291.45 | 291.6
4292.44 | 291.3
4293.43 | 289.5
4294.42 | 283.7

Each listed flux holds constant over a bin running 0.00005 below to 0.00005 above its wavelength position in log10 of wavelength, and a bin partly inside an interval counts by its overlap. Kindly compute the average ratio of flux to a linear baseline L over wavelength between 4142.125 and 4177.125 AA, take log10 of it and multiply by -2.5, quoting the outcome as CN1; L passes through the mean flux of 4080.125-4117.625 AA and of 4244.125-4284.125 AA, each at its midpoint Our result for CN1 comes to 0.10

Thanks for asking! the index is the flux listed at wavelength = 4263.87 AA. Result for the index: 322.7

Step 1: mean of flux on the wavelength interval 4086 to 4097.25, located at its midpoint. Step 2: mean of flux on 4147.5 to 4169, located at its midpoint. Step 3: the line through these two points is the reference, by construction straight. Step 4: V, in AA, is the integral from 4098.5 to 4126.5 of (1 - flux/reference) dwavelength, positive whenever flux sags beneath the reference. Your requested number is 1.1 AA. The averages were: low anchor 299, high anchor 279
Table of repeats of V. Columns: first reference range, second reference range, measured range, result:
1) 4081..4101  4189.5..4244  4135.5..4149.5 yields 1.21 AA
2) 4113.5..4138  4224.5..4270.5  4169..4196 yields 2.03 AA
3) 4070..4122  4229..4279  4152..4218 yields 3.07 AA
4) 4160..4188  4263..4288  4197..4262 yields -3.65 AA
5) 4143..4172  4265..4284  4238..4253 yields -1.64 AA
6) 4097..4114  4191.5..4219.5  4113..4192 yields 4.32 AA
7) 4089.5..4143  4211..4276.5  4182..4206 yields 0.76 AA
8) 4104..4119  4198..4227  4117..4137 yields 0.75 AA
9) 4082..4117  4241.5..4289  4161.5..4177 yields 0.86 AA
